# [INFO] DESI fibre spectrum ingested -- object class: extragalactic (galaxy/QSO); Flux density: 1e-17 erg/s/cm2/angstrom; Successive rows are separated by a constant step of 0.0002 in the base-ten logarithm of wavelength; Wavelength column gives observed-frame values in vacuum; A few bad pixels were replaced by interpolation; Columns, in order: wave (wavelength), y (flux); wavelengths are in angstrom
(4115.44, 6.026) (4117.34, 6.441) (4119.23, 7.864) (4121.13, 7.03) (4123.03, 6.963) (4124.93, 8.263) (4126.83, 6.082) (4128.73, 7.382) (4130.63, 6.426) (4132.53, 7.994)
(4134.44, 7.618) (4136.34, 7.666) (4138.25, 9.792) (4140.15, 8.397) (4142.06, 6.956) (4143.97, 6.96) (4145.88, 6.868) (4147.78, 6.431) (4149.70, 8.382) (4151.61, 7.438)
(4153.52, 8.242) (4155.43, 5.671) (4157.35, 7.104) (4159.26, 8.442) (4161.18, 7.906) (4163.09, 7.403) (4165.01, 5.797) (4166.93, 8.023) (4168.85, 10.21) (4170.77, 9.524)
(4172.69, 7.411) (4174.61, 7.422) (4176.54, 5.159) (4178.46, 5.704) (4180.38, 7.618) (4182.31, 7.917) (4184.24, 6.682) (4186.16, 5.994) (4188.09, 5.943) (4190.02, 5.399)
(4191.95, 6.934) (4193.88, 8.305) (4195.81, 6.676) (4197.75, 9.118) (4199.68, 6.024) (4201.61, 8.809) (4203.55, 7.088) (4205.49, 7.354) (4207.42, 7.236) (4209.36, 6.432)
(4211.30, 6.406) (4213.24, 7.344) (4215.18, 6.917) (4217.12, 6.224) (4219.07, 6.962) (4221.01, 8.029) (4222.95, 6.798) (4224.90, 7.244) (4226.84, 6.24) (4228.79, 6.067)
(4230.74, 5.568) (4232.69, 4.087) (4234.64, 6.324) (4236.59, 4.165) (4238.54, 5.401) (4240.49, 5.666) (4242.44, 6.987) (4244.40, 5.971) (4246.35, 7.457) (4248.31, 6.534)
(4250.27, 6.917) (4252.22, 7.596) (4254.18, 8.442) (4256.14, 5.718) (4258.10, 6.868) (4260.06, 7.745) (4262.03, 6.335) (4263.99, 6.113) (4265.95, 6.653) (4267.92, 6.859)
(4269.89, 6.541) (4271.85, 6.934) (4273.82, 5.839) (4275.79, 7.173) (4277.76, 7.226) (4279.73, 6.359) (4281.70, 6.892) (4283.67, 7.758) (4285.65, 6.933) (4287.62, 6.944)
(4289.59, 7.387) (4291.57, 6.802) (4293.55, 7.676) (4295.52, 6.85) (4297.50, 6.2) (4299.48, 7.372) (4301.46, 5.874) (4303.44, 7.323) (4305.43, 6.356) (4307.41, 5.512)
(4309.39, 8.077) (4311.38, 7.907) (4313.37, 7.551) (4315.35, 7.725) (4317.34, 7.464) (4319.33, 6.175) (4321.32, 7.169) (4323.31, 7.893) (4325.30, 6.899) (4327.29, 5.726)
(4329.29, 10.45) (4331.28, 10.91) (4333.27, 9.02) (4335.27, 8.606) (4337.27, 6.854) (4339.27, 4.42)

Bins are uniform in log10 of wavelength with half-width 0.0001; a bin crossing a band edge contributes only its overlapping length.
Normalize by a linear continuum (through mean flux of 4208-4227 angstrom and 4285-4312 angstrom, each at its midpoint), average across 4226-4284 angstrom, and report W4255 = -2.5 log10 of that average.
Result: 0.07 mag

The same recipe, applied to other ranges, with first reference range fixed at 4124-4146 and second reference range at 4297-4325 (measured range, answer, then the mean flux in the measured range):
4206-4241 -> 0.16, 6.31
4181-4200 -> 0.07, 6.94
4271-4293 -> 0.03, 6.94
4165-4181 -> -0.01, 7.52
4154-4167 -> 0.05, 7.17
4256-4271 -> 0.08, 6.66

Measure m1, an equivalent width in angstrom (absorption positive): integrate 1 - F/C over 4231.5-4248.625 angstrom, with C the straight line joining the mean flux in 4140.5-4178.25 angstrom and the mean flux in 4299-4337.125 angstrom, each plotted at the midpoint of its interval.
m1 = 3.84 angstrom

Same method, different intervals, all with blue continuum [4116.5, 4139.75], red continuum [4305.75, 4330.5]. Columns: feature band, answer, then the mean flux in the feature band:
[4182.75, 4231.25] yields 3.6 angstrom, 6.9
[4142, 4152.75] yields 0.4 angstrom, 7.21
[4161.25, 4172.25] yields -1.0 angstrom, 8.13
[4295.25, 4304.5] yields 0.9 angstrom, 6.71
